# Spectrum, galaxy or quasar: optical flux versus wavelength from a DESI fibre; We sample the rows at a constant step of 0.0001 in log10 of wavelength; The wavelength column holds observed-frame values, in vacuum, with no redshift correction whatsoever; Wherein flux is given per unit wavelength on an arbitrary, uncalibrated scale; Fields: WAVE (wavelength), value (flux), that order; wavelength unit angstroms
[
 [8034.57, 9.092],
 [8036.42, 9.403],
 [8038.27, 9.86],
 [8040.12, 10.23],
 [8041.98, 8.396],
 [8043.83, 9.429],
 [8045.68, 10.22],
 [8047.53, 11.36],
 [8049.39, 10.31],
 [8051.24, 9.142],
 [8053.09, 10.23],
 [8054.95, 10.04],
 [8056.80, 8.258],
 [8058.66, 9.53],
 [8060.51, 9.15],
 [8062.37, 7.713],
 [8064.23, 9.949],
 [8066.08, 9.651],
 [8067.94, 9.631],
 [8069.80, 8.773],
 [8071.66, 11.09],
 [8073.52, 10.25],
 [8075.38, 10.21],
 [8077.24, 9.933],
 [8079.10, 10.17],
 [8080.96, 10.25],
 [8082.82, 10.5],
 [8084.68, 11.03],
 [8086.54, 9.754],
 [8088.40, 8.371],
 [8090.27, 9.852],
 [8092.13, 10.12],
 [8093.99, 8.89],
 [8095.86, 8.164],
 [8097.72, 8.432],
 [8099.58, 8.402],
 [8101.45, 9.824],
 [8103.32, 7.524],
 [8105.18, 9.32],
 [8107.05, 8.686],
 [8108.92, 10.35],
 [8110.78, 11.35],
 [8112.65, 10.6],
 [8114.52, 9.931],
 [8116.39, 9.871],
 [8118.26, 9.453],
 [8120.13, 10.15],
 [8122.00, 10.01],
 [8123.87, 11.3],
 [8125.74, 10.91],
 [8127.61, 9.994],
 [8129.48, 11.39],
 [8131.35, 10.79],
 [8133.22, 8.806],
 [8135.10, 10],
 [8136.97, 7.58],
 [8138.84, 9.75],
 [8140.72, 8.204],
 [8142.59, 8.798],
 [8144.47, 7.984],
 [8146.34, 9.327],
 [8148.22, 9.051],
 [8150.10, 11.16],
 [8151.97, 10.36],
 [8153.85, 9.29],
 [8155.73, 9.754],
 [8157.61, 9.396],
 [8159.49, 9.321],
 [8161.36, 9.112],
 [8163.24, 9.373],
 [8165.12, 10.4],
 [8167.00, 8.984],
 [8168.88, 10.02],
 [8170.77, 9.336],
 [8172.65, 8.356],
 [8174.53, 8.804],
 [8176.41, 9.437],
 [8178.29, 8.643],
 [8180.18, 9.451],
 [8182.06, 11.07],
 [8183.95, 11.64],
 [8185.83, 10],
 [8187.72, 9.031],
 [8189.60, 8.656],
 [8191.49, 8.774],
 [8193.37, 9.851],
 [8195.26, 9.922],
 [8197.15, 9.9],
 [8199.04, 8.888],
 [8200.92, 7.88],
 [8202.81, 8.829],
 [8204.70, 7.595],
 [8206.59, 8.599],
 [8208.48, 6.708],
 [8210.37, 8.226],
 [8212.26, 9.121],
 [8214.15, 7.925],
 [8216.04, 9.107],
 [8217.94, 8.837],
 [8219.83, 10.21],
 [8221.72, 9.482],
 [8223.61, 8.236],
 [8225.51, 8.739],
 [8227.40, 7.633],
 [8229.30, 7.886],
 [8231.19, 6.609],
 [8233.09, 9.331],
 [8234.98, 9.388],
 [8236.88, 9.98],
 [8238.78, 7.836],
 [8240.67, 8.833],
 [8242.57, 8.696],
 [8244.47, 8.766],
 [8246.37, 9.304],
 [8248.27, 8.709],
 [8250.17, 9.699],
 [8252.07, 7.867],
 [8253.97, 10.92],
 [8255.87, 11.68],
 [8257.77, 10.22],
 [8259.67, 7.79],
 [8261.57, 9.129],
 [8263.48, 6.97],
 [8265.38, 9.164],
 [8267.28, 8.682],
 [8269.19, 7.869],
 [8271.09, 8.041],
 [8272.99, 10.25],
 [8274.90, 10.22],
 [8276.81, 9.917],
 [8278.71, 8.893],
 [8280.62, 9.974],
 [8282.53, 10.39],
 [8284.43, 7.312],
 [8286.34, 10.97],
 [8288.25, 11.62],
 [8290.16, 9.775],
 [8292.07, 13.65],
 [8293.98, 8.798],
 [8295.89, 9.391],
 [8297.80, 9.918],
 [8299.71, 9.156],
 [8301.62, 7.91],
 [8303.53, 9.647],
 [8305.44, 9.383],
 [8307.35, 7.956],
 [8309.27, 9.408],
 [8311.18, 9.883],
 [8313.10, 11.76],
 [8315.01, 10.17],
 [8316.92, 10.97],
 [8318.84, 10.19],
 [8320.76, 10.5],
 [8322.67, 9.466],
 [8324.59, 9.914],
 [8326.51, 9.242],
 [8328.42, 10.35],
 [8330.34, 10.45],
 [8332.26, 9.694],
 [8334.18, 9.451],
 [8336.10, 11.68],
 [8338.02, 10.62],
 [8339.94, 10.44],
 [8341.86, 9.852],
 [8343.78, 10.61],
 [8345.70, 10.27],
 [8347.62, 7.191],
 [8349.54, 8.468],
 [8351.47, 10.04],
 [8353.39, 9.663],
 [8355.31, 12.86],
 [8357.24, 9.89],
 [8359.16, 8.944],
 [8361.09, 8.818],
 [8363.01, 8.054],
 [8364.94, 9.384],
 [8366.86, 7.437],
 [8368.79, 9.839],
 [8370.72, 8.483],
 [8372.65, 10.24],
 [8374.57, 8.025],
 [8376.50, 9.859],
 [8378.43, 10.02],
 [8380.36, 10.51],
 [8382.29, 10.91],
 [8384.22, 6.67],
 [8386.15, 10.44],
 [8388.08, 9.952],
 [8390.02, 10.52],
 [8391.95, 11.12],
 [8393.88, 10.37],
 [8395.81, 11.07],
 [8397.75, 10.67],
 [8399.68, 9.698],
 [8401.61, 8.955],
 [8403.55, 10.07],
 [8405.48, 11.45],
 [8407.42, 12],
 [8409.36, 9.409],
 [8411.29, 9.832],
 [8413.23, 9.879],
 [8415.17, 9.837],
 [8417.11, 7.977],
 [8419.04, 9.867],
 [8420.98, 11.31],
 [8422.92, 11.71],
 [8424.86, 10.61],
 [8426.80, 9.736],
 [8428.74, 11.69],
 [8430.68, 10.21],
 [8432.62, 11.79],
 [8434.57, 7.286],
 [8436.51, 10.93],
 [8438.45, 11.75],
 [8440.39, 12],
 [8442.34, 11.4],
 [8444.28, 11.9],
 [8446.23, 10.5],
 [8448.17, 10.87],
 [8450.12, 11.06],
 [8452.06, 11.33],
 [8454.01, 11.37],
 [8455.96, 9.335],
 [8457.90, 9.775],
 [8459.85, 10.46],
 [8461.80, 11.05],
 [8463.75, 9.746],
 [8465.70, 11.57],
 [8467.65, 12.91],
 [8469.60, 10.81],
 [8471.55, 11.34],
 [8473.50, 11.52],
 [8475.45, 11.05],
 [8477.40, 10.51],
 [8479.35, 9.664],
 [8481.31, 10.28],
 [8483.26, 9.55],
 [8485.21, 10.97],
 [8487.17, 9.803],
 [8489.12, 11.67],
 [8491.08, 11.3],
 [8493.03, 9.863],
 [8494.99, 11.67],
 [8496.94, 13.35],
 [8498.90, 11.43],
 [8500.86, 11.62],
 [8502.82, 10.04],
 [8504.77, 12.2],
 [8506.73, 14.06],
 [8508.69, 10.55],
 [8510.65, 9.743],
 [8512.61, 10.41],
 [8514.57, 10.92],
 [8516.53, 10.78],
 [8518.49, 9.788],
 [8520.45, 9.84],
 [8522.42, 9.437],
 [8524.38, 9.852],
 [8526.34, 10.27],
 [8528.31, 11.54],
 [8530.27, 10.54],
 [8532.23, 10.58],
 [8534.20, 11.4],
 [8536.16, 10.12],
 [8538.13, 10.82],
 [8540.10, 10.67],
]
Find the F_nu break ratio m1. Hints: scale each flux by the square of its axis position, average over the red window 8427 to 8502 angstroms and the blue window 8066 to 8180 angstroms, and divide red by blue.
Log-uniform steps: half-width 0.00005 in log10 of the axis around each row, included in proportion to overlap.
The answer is 1.23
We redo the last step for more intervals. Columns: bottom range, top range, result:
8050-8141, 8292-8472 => 1.12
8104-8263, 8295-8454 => 1.13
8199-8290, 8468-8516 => 1.31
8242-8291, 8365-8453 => 1.13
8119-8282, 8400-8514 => 1.24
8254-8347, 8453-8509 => 1.18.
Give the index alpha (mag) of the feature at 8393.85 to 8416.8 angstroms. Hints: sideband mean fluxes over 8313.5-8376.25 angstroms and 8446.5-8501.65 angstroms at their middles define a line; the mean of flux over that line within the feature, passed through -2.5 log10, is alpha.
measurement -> 0.01 mag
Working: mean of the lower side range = 9.74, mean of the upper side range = 10.9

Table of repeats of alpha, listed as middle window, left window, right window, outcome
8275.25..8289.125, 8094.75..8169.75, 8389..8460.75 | 0.02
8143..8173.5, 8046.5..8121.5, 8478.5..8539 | 0.05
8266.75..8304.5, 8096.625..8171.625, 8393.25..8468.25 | 0.05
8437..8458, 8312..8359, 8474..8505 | -0.04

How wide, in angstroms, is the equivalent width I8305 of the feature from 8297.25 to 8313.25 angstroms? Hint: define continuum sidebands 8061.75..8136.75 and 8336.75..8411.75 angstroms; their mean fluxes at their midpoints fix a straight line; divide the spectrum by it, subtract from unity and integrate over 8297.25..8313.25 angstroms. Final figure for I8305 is 0.80 angstroms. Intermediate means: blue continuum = 9.77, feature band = 9.32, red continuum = 9.82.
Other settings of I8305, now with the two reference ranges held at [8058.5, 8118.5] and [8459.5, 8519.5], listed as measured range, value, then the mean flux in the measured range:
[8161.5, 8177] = 0.9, 9.32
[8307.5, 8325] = 0.4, 10.2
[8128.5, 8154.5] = 0.8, 9.47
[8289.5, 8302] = 0.5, 9.89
